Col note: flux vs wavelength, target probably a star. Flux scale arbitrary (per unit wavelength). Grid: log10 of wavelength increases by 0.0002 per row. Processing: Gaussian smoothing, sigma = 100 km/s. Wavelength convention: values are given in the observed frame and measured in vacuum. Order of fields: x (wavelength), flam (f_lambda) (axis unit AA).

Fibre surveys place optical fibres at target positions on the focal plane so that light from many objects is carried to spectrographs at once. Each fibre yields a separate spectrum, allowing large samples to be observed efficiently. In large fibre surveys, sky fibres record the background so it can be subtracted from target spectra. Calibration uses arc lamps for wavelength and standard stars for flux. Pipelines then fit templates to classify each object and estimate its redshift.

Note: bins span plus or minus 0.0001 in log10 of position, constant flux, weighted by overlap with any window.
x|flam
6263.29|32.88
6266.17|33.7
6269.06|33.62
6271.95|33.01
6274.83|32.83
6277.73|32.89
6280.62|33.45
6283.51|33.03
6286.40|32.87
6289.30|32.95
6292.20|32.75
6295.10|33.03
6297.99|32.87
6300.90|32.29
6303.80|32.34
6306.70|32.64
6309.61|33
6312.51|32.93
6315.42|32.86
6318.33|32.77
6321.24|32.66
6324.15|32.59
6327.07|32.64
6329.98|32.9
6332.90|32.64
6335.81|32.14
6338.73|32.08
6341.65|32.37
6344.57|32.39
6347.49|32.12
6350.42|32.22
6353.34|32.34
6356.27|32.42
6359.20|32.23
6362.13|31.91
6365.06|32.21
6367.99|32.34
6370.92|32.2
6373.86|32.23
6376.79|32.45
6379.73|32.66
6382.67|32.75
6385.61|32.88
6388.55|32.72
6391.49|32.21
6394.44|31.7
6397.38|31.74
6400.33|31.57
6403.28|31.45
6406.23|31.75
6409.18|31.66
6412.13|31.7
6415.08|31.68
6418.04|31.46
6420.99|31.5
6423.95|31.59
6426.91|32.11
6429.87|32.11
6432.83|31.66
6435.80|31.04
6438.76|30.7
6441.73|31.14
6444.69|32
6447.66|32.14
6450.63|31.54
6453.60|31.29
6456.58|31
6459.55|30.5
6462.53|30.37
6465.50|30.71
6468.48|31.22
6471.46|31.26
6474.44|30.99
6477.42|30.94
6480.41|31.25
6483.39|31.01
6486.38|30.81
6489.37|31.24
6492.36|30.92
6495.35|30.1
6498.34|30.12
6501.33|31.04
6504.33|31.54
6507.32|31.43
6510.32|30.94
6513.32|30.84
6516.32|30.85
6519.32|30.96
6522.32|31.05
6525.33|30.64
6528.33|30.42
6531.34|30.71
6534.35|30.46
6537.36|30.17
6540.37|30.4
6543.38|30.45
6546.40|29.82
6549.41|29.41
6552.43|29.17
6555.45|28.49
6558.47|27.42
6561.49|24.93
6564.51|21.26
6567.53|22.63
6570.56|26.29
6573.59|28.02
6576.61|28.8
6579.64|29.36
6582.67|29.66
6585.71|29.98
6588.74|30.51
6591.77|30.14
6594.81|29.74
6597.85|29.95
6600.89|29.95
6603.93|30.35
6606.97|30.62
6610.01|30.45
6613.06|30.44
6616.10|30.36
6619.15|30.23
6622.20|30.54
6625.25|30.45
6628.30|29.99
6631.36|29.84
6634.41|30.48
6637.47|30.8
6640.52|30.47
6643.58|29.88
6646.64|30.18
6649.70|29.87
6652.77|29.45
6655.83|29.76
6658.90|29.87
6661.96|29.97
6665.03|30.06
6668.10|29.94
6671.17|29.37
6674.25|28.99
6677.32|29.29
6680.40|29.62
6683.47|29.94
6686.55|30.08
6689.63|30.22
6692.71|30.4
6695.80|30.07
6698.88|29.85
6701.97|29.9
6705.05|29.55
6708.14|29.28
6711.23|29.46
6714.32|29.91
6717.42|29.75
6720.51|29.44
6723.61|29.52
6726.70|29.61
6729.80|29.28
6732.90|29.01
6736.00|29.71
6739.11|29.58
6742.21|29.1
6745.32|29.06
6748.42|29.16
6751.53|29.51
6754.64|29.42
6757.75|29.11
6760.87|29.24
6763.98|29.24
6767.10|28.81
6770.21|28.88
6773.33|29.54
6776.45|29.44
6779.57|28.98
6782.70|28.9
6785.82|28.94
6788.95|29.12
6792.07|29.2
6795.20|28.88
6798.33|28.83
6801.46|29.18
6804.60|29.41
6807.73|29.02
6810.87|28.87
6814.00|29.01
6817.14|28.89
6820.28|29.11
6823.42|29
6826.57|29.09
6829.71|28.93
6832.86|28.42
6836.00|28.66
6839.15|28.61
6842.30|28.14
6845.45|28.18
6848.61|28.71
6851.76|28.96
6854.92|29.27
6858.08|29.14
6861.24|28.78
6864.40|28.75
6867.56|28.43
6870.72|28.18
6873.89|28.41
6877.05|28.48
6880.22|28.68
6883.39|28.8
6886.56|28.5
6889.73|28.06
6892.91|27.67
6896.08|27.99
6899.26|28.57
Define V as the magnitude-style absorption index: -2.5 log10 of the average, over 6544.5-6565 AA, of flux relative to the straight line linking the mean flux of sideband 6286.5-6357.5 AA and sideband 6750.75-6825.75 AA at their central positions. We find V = 0.12 mag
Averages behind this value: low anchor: 32.6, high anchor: 29.1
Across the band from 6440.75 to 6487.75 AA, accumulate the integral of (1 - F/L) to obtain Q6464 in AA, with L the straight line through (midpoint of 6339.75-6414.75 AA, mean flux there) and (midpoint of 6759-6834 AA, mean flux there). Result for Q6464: 0.6 AA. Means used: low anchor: 32.2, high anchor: 29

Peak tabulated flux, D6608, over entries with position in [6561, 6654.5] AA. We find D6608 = 30.8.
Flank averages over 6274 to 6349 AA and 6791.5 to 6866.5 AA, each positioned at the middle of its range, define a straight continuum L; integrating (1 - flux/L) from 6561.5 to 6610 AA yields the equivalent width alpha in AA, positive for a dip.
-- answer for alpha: 3.51 AA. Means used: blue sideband 32.7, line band 28.4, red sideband 28.9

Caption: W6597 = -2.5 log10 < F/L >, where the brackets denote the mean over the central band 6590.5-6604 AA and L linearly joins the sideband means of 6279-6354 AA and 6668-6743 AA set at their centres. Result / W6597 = 0.02 mag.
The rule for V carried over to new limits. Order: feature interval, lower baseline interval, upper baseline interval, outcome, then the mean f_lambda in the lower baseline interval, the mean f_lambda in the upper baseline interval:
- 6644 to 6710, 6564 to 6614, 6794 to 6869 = -0.04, 28.8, 28.8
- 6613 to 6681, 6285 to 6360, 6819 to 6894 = 0.01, 32.6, 28.6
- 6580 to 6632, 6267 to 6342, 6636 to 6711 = 0.01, 32.8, 29.9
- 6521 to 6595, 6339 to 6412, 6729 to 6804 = 0.07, 32.2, 29.2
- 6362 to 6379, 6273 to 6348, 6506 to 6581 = -0.02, 32.7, 29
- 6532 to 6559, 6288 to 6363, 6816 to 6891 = 0.05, 32.5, 28.7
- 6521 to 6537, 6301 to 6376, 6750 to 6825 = 0.01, 32.4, 29.1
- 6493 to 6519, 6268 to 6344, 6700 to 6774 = 0.01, 32.8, 29.4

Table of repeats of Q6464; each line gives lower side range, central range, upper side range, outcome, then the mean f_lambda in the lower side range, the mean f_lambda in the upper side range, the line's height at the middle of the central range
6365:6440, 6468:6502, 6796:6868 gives 0.48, 31.9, 28.8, 31.3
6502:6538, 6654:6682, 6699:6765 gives 0.20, 30.9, 29.4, 29.9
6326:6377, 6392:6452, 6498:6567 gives -0.72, 32.3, 29.6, 31.2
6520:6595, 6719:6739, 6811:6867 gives -0.44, 28.8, 28.8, 28.8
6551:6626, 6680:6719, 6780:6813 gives -1.27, 28.8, 29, 28.9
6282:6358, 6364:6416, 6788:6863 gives -0.02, 32.6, 28.9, 32.1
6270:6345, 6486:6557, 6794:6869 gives 1.50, 32.7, 28.8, 31.1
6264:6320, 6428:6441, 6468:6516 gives 0.06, 32.9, 31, 31.5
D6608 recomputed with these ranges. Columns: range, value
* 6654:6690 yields 30.22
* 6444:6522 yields 32.14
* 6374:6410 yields 32.88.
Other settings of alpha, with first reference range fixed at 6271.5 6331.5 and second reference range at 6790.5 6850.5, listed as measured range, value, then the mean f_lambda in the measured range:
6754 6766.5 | 0.0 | 29.2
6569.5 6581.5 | 1.0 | 28.2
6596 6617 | 0.1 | 30.3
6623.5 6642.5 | 0.0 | 30.3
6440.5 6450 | 0.0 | 31.8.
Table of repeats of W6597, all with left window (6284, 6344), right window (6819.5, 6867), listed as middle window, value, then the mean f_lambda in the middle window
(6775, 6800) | 0.01 mag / 29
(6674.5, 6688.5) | 0.01 mag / 29.7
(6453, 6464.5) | 0.03 mag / 30.7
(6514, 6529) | 0.01 mag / 30.8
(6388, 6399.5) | 0.00 mag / 32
